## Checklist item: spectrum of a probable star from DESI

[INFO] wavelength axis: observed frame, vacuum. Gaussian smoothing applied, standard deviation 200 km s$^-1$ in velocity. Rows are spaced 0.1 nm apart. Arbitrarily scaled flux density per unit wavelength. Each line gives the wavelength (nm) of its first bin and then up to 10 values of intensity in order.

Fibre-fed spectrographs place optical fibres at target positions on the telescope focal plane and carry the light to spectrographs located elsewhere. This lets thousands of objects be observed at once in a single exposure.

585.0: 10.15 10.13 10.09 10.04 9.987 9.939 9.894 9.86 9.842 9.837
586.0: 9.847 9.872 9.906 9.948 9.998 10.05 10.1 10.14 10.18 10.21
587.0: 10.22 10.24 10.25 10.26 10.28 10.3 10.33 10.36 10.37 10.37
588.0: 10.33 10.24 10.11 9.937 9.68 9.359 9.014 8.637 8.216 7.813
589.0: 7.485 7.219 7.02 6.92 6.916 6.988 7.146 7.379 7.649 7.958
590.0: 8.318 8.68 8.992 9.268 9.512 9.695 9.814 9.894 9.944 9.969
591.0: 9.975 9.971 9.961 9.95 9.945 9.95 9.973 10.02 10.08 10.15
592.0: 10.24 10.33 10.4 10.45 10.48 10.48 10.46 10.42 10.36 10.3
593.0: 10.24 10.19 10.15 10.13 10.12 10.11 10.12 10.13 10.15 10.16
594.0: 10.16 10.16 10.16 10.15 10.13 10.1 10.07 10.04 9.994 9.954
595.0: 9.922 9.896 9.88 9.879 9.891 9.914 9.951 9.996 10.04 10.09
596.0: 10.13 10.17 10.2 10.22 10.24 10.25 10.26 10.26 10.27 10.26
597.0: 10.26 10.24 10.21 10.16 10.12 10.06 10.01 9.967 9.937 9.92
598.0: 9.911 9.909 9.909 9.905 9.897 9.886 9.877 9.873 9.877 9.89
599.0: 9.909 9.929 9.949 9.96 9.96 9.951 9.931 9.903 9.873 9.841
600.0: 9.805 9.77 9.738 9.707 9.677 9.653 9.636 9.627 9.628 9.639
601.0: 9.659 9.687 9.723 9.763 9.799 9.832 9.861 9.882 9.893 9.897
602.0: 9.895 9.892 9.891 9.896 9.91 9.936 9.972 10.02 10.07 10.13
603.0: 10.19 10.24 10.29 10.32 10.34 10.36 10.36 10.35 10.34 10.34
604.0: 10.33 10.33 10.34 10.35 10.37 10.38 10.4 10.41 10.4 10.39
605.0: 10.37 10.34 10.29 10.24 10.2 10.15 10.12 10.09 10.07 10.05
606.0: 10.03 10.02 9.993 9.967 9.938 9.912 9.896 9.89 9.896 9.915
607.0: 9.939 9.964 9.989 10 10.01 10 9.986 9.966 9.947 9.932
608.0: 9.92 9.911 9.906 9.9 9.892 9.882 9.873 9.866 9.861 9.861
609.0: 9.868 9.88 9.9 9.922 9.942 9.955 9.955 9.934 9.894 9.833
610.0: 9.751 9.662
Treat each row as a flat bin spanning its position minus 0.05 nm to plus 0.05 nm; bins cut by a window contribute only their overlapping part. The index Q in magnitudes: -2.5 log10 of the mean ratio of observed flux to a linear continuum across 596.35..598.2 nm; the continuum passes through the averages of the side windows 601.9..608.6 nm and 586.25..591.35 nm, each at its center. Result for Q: -0.05 mag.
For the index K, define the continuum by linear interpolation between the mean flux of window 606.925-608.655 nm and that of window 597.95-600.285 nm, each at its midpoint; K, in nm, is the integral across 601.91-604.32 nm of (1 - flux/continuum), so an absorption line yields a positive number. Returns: -0.06 nm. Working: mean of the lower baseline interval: 9.89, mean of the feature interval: 10.2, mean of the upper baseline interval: 9.94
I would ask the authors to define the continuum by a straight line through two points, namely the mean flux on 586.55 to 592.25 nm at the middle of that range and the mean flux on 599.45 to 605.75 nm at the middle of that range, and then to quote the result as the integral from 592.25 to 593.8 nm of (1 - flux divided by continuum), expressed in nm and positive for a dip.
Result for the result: -0.12 nm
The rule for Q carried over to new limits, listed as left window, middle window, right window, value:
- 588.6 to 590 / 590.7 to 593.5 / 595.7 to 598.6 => -0.20 mag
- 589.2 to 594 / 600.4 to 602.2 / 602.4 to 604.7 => 0.04 mag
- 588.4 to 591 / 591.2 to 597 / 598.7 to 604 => -0.13 mag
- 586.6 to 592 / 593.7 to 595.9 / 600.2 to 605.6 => -0.04 mag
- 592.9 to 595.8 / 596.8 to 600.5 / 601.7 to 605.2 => 0.02 mag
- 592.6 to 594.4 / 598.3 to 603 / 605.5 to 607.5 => 0.02 mag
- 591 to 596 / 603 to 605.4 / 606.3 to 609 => -0.04 mag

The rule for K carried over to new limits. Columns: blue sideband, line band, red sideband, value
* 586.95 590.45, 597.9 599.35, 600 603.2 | -0.04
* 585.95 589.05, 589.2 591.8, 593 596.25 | 0.25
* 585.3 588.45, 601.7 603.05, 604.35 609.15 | 0.01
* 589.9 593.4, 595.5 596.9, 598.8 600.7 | -0.04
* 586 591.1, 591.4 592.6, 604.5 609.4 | -0.10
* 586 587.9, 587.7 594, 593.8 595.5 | 0.39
